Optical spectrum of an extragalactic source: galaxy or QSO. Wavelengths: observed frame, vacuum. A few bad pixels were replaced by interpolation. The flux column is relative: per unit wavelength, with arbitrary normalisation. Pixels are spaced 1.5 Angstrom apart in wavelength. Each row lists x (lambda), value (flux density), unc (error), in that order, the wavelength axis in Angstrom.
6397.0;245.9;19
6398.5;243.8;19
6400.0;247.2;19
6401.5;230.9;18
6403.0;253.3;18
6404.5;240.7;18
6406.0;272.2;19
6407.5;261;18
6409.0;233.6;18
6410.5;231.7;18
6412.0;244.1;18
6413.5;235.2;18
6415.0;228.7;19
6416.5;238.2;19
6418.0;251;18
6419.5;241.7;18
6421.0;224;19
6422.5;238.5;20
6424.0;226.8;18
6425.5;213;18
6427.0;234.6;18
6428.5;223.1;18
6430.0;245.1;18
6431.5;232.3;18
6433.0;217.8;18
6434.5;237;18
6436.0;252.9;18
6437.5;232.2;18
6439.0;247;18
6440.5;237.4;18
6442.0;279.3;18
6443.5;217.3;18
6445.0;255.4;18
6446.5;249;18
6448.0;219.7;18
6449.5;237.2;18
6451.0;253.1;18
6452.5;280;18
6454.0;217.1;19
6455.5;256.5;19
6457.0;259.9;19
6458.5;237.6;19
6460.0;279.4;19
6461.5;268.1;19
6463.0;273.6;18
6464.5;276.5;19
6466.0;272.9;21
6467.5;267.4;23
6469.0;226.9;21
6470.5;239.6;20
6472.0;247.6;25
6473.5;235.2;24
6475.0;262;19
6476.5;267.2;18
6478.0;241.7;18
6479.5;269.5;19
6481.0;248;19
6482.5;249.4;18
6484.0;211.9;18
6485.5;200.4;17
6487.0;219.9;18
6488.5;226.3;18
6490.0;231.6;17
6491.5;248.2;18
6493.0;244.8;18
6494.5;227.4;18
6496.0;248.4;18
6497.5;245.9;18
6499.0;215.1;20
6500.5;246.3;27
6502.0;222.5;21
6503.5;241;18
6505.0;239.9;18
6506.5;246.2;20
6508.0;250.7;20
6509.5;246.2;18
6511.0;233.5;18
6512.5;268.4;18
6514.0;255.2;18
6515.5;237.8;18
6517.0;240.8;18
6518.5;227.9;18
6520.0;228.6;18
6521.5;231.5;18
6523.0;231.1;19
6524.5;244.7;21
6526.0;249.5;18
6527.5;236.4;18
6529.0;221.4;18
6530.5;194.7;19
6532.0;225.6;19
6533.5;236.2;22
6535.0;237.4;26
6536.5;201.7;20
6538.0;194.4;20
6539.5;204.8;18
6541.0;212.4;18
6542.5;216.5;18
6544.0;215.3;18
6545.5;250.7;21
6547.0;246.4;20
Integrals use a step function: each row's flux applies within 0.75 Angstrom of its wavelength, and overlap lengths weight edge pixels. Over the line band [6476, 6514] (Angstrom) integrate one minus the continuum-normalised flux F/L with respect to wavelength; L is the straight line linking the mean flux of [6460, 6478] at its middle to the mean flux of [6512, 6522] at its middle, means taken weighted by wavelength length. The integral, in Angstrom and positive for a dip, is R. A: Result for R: 1.4 Angstrom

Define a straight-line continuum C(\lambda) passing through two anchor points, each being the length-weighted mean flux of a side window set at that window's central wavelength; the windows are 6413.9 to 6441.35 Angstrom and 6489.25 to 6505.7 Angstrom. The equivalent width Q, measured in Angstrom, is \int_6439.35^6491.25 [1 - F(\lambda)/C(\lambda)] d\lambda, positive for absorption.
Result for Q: -2.5 Angstrom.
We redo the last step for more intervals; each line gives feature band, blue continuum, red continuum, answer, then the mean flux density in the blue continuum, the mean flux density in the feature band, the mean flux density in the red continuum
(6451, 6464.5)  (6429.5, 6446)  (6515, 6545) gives -1.3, 241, 260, 225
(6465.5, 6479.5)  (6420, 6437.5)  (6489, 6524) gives -0.9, 232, 252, 239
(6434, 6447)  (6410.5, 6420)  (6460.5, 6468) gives 0.5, 239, 245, 272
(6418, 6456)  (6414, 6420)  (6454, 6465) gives 1.7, 240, 239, 261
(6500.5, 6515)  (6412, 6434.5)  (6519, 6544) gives -1.3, 233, 245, 223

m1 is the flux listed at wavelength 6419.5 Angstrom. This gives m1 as 241.7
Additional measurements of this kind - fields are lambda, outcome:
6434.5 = 237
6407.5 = 261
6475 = 262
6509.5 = 246.2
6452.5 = 280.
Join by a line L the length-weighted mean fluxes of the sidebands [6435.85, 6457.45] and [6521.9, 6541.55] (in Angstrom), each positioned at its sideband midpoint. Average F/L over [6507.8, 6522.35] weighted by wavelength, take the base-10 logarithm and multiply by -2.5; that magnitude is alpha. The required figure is -0.067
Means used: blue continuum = 246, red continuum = 223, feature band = 242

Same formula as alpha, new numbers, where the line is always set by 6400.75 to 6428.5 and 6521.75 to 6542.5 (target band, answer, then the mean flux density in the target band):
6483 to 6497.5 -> -0.01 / 230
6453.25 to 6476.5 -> -0.11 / 255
